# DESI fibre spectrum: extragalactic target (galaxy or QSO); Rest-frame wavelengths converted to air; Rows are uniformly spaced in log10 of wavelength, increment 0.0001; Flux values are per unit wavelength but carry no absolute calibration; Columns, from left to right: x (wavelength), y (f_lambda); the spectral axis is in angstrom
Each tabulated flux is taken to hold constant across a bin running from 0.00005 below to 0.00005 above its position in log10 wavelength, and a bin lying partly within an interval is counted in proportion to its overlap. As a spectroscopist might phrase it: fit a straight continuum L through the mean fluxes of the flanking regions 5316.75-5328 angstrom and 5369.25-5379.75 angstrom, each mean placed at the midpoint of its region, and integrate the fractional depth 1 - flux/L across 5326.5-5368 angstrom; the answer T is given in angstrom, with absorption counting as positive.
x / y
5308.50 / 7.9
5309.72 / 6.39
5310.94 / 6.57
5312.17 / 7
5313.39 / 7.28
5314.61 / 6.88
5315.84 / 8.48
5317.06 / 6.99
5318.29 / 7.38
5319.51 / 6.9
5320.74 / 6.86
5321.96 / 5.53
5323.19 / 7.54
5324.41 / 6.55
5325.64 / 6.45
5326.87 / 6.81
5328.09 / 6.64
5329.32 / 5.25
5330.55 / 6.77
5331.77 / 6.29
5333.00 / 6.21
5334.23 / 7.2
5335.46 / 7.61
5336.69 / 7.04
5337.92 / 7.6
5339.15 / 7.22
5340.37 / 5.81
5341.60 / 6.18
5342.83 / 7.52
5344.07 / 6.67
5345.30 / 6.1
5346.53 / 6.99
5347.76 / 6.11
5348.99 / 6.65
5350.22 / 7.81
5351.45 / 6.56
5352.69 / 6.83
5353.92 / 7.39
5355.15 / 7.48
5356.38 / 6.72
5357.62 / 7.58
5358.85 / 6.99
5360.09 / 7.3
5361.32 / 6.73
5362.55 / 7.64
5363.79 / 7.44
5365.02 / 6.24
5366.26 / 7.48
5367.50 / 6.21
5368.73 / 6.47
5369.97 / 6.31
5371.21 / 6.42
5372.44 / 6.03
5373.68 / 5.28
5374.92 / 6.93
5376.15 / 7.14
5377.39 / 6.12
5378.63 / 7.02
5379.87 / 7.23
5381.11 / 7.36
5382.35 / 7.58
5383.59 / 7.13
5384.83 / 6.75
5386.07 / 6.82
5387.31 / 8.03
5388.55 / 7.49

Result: -1.55 angstrom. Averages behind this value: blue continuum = 6.77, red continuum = 6.44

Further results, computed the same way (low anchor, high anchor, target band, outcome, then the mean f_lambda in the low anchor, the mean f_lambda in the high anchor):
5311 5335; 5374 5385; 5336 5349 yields 0.3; 6.79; 6.99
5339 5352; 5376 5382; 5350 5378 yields 0.1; 6.68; 6.98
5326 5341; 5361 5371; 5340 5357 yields -0.1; 6.7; 6.8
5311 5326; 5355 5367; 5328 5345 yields 0.8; 6.98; 7.14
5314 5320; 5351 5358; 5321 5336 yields 1.4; 7.33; 7.08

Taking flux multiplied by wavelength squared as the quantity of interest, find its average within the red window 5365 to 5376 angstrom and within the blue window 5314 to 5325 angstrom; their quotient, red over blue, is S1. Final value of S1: 0.9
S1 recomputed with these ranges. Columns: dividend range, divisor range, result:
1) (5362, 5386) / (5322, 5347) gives 1.03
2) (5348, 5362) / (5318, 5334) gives 1.09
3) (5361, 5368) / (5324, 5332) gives 1.11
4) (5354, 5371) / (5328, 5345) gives 1.05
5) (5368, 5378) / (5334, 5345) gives 0.92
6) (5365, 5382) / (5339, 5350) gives 1.01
